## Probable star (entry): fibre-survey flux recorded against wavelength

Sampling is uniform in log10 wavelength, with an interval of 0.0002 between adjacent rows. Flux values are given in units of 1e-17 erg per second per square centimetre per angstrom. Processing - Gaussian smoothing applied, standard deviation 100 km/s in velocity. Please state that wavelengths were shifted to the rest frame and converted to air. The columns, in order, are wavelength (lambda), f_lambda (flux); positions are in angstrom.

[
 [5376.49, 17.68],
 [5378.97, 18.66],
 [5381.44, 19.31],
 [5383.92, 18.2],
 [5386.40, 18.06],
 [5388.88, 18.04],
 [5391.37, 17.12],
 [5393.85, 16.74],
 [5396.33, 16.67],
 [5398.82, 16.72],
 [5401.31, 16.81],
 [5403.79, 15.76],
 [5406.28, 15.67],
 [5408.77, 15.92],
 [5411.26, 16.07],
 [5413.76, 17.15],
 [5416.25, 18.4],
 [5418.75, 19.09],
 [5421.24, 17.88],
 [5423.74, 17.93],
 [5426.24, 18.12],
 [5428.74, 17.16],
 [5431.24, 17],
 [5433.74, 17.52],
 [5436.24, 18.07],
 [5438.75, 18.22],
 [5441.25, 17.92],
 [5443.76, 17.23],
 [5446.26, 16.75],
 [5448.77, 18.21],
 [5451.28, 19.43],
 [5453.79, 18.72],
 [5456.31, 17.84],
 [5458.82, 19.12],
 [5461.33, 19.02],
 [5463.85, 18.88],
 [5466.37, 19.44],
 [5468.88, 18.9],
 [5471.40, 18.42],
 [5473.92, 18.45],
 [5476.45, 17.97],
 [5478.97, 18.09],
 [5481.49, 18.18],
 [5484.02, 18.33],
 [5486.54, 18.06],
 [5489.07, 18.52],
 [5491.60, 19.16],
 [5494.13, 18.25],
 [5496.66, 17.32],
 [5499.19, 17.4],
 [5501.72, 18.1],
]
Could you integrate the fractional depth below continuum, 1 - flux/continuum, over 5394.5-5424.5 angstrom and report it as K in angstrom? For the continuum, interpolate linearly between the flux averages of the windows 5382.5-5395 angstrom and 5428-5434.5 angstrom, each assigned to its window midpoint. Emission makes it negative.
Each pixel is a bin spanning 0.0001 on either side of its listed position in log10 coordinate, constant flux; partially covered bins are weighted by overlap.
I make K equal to 0.8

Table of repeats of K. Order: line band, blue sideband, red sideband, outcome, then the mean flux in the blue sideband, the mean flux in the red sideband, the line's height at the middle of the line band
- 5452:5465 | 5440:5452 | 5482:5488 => -0.6 angstrom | 17.8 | 18.2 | 18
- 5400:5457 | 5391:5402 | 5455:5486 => 0.1 angstrom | 16.8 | 18.5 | 17.5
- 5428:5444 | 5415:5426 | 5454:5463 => 0.7 angstrom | 18.3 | 18.7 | 18.5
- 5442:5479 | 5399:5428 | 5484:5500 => -1.4 angstrom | 17.1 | 18.2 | 17.8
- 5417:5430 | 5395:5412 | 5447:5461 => -0.7 angstrom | 16.2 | 18.6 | 17.2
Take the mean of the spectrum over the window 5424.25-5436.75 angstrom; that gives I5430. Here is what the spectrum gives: 17.6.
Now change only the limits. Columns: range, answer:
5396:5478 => 17.8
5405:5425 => 17.3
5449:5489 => 18.6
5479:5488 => 18.2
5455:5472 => 18.8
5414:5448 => 17.8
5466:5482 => 18.5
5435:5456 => 18.1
